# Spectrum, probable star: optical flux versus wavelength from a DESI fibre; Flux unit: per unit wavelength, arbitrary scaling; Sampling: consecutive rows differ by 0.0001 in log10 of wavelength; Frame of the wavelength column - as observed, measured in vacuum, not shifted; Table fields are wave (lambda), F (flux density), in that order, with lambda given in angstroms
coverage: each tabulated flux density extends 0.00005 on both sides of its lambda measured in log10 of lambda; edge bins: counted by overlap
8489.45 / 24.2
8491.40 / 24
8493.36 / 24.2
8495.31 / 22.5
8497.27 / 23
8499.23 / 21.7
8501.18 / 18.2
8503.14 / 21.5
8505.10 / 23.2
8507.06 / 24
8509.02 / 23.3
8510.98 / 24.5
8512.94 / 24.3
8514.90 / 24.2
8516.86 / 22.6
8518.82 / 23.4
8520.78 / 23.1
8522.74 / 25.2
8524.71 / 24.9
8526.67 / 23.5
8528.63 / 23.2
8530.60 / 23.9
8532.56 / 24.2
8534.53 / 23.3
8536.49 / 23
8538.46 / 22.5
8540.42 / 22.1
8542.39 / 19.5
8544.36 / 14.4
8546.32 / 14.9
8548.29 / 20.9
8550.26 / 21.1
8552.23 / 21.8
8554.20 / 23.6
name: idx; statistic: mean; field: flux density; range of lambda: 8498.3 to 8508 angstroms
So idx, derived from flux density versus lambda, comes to 21.7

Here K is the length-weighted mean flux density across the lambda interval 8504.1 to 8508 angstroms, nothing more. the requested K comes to 23.6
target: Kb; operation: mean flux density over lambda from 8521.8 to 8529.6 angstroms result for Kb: 24.2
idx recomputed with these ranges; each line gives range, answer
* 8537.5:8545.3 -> 19.6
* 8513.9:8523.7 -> 23.7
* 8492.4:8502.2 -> 21.9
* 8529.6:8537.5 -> 23.6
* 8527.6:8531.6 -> 23.6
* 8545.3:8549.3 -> 17.9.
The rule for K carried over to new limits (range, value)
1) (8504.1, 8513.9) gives 23.8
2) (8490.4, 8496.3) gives 23.6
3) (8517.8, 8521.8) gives 23.3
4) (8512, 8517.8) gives 23.7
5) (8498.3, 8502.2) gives 20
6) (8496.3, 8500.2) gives 22.3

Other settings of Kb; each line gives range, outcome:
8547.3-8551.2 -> 21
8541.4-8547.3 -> 16.3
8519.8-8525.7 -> 24.4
